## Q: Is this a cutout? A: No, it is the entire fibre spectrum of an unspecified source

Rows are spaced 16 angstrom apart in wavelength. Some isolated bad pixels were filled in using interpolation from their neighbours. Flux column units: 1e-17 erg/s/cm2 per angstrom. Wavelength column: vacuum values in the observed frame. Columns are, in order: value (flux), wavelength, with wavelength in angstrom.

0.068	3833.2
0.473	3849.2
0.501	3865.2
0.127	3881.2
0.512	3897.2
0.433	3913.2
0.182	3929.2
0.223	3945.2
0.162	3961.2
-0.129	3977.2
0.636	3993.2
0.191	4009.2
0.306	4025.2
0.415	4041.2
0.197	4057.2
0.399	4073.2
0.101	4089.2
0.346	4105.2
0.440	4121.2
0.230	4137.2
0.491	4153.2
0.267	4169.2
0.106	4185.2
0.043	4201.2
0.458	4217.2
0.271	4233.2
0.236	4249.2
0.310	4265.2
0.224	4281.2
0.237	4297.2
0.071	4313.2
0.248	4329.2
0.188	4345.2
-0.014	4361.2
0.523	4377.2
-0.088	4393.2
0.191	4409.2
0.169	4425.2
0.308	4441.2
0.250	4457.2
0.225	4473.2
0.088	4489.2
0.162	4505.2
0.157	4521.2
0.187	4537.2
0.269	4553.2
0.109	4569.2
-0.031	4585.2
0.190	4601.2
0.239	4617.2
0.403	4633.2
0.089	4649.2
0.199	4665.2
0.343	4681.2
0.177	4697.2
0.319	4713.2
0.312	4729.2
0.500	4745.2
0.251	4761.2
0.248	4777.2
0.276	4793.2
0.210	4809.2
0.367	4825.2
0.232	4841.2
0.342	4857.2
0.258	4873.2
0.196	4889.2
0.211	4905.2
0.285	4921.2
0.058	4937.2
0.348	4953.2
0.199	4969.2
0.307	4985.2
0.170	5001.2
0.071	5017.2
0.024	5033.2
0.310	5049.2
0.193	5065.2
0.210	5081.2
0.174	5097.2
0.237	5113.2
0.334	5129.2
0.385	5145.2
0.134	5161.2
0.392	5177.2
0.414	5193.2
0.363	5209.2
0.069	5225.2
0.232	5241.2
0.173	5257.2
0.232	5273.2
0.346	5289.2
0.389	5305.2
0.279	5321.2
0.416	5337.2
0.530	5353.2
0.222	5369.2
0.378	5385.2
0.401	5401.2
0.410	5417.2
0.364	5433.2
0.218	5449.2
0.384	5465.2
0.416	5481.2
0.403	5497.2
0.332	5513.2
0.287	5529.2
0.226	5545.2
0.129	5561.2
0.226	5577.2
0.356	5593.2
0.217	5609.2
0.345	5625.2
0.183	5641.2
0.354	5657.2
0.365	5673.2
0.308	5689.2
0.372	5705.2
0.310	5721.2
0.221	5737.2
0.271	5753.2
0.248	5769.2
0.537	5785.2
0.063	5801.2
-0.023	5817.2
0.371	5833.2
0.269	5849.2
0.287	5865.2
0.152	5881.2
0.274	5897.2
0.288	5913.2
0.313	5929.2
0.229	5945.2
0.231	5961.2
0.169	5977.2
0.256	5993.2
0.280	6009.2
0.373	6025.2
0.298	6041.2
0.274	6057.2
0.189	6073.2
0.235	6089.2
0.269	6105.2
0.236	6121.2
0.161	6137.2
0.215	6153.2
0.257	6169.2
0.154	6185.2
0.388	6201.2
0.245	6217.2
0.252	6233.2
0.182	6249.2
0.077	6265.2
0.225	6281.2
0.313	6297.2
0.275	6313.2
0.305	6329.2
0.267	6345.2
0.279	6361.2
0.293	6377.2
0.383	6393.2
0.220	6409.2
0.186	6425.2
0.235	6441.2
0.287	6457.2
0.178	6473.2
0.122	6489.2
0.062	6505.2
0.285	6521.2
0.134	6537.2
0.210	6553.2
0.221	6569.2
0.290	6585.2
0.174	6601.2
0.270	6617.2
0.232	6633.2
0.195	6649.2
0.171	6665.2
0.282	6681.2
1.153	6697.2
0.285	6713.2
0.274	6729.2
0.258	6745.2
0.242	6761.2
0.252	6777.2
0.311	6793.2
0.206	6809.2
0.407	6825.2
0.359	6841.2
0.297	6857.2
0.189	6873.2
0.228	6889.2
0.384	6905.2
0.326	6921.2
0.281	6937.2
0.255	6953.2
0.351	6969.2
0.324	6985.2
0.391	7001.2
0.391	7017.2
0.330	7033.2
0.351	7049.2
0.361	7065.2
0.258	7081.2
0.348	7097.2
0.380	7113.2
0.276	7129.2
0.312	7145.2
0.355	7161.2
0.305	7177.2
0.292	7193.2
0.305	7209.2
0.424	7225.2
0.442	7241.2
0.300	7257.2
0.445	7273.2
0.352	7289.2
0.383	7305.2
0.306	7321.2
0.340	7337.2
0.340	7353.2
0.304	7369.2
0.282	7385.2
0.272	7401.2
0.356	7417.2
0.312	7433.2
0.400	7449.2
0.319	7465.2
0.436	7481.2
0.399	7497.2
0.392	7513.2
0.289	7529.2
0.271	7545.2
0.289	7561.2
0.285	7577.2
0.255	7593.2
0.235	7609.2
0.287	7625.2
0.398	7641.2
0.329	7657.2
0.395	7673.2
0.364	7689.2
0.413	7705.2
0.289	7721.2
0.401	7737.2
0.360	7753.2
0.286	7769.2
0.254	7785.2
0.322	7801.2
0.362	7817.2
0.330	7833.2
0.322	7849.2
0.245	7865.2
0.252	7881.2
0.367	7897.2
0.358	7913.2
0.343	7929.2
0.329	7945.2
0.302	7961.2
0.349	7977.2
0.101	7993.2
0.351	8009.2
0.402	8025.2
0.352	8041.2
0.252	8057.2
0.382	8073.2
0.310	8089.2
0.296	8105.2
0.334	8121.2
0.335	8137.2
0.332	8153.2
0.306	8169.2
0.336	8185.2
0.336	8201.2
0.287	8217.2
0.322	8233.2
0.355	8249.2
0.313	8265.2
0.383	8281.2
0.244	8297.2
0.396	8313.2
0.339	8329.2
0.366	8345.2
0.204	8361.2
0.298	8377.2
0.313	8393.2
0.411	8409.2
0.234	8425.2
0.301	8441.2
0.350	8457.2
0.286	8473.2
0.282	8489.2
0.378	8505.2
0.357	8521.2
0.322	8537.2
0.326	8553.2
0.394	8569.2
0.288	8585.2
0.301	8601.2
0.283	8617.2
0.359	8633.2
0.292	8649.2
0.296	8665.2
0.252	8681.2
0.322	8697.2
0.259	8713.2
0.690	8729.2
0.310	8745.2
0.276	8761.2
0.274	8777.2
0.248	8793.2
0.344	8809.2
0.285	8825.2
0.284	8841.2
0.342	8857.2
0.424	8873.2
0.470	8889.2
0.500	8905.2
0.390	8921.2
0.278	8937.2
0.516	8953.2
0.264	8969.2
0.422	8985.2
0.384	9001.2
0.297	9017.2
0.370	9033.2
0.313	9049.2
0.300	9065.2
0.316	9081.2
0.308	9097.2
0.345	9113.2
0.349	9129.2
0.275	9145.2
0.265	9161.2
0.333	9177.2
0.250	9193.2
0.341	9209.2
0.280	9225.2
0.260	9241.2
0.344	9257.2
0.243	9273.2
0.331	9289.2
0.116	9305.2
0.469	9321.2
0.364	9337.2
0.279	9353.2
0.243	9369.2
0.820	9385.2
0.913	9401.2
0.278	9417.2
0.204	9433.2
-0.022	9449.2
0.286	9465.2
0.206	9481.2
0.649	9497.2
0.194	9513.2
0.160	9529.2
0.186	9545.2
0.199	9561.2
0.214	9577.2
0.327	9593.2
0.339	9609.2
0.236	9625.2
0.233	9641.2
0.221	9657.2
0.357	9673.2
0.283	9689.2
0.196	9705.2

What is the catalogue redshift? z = 0.796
